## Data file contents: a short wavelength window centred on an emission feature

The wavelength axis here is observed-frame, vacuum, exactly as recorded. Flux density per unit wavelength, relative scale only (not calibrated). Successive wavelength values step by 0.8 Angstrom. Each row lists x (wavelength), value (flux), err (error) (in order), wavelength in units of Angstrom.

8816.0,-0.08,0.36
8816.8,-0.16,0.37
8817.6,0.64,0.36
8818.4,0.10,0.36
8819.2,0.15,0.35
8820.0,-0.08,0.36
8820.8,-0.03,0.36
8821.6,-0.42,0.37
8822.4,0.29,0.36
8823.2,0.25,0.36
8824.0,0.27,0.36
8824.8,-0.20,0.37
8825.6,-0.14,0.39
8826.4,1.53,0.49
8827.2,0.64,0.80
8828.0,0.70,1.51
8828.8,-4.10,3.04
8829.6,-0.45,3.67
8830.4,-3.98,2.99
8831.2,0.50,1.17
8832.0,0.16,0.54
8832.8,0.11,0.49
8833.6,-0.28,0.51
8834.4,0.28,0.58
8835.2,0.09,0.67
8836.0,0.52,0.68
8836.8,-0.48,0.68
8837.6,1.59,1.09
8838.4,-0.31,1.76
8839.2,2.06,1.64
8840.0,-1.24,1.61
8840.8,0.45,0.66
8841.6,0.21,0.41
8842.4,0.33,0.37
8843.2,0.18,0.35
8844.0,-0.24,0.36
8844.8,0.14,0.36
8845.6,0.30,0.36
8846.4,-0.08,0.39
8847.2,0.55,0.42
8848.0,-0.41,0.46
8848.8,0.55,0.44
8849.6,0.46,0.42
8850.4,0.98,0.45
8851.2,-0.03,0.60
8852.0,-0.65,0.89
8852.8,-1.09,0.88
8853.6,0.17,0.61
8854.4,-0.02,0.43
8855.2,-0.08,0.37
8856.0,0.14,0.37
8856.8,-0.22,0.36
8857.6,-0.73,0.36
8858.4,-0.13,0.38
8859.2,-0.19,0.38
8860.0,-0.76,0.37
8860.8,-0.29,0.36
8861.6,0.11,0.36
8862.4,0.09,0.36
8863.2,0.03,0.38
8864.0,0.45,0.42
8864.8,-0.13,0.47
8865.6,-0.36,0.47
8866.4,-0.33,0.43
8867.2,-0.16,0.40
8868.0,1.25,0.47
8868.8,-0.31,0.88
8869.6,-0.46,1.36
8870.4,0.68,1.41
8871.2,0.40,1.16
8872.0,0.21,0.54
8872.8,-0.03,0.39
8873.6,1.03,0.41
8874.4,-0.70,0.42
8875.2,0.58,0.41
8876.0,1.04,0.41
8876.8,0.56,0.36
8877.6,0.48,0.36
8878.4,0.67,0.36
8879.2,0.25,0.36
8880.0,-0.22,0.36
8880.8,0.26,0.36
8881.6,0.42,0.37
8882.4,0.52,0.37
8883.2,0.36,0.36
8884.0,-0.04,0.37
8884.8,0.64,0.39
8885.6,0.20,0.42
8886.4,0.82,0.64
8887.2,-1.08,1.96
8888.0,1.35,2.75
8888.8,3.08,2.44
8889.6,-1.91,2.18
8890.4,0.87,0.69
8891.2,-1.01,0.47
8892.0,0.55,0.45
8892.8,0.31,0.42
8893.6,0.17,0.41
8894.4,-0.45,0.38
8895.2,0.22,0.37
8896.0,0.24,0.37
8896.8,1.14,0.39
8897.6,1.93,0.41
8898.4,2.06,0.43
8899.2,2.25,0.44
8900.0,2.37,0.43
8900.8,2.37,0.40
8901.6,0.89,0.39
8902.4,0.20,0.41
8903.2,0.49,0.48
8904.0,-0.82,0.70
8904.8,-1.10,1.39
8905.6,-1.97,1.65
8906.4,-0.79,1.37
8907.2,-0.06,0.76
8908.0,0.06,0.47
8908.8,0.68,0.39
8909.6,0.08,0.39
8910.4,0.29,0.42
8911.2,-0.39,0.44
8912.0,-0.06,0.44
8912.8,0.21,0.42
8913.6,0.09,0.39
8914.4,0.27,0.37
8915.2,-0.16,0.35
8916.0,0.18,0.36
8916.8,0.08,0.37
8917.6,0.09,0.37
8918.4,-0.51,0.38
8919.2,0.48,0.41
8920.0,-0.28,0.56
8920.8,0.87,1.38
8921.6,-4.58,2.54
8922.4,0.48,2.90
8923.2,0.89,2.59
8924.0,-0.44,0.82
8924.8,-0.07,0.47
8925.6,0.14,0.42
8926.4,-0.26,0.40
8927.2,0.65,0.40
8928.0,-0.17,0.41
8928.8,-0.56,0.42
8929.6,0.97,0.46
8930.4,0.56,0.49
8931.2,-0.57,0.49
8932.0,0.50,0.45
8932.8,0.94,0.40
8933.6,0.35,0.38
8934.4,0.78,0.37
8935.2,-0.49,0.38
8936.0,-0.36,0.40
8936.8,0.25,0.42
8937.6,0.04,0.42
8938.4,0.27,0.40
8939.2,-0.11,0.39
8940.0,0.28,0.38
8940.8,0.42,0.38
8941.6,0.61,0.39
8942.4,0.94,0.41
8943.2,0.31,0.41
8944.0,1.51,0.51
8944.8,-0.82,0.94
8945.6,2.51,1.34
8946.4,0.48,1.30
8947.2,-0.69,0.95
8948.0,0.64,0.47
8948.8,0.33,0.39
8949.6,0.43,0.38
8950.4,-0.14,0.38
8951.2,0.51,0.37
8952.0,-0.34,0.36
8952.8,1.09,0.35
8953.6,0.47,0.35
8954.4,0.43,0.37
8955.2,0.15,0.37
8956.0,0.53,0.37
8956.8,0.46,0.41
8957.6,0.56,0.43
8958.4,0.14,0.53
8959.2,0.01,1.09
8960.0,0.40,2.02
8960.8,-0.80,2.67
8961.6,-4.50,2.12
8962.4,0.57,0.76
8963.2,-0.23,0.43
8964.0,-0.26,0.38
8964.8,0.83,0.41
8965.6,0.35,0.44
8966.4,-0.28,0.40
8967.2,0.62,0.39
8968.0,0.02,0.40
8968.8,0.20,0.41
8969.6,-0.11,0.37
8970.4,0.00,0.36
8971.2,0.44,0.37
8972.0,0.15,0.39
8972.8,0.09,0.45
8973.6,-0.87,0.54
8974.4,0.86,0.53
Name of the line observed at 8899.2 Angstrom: H-gamma 4340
